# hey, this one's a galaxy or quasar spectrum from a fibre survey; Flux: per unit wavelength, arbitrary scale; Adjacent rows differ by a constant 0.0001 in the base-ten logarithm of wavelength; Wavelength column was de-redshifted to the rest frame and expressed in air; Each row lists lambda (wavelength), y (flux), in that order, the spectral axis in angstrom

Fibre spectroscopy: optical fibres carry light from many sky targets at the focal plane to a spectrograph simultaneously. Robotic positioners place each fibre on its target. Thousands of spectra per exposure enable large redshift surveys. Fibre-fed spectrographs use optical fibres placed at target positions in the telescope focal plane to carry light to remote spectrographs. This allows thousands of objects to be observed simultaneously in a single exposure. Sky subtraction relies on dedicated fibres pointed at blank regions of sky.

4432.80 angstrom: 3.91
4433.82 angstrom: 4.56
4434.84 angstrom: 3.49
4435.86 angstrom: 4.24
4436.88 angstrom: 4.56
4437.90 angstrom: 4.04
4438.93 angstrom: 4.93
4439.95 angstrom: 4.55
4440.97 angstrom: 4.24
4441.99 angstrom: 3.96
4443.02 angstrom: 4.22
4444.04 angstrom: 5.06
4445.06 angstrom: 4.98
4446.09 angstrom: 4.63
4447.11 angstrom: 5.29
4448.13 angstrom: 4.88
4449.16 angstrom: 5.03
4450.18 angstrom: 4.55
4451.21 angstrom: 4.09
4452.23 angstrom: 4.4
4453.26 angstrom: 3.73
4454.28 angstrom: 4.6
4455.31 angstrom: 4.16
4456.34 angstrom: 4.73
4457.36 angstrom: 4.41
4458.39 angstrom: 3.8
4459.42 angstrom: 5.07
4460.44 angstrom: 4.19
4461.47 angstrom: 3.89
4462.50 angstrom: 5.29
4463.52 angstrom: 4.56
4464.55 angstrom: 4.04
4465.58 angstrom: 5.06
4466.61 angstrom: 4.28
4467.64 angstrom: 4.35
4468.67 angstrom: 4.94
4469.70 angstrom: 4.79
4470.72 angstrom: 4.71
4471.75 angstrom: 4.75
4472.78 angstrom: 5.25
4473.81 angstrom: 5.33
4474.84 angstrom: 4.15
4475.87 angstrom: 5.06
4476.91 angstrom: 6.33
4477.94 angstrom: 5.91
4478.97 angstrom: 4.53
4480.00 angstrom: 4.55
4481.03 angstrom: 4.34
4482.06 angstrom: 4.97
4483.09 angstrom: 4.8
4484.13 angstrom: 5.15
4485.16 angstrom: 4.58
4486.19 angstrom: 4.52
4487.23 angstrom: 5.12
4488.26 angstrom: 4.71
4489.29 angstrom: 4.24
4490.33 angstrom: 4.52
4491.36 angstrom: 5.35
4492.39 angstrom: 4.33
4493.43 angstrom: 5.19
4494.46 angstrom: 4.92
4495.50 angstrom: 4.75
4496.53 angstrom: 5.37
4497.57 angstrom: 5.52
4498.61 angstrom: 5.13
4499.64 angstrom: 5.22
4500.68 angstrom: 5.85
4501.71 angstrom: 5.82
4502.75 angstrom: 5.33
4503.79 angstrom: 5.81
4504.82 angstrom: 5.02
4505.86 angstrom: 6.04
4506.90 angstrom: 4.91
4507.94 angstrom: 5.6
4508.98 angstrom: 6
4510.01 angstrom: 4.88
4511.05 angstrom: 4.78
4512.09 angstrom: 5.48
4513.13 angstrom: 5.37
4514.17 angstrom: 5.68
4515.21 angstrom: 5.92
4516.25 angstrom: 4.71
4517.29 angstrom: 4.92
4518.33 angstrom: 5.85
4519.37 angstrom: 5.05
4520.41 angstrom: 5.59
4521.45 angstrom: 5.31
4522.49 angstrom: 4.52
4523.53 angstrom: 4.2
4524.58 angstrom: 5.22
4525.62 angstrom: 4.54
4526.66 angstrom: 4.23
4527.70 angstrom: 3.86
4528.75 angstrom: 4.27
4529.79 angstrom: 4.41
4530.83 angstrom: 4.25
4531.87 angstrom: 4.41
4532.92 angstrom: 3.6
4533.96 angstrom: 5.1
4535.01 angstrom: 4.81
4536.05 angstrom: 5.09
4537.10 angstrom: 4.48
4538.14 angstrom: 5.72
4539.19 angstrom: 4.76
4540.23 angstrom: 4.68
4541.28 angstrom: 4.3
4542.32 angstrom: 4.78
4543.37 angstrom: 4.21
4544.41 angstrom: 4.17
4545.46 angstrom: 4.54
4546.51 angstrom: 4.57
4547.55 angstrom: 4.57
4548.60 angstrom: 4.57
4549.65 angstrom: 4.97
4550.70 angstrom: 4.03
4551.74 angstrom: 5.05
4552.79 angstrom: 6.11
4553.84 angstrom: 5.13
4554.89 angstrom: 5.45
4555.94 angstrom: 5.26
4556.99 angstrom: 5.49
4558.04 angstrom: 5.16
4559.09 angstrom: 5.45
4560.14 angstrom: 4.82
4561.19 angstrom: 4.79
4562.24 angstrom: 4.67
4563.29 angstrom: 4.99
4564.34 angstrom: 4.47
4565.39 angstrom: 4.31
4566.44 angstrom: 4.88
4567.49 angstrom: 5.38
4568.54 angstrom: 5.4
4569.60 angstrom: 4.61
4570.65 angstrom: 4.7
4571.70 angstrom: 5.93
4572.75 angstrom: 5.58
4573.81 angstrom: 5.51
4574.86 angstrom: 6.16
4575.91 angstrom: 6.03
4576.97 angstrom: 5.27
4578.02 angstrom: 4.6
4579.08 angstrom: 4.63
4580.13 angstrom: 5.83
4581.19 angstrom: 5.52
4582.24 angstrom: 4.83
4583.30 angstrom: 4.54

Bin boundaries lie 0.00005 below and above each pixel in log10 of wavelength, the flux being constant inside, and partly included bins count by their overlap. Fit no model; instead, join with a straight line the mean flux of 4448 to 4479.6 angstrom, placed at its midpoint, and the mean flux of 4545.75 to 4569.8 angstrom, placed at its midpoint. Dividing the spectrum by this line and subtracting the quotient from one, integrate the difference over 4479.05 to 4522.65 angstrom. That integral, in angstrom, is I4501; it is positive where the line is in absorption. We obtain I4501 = -3.2 angstrom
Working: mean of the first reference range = 4.67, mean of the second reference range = 4.96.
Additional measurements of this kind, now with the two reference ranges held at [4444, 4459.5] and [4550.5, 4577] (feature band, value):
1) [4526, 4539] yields 1.3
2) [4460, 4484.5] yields -0.7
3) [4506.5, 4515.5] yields -0.9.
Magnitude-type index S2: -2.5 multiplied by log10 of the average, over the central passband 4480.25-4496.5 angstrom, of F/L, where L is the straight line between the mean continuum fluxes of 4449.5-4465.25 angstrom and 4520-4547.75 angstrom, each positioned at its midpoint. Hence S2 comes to -0.07 mag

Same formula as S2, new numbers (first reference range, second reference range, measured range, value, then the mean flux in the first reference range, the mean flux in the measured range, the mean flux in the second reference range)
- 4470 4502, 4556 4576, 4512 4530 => 0.026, 4.99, 4.95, 5.16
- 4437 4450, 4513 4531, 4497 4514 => -0.125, 4.65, 5.43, 4.88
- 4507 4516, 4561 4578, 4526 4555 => 0.142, 5.42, 4.64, 5.16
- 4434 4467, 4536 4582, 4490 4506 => -0.119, 4.47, 5.25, 5.01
